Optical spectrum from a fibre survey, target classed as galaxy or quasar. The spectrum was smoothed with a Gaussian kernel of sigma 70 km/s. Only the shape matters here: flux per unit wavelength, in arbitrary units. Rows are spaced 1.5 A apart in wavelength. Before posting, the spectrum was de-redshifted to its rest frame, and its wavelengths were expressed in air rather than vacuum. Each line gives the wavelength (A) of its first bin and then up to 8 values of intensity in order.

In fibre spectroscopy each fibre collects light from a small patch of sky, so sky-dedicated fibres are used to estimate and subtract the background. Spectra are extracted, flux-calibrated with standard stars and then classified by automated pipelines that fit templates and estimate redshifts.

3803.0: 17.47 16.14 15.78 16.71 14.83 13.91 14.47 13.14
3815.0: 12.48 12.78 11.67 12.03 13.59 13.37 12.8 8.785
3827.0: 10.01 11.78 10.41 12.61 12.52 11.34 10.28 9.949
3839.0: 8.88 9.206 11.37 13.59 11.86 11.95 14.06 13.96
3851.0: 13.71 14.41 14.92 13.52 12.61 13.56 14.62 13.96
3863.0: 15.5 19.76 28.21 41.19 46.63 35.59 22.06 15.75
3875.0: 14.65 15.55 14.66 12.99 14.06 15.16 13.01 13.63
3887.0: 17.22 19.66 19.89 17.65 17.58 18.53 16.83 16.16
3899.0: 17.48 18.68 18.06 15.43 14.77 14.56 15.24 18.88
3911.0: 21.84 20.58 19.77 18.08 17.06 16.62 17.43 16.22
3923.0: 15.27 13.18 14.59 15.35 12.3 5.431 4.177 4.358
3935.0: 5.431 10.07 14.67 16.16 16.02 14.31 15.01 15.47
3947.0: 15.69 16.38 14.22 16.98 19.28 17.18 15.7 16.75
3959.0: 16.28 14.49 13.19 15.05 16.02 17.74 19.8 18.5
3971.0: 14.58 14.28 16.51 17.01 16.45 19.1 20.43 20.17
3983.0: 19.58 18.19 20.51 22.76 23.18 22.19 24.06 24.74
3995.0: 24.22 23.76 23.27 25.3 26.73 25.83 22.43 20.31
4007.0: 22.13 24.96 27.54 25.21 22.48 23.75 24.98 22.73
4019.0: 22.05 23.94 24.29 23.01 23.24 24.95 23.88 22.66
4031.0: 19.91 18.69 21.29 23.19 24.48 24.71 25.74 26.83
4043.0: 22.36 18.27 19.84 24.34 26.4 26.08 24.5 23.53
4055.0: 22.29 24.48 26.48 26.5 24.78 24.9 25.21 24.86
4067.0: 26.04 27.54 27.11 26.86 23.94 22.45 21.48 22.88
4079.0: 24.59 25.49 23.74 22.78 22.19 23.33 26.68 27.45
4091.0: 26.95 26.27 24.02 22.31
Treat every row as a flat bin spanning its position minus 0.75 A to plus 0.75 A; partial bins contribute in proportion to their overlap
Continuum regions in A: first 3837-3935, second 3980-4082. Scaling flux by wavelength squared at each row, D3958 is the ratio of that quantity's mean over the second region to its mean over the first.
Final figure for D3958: 1.56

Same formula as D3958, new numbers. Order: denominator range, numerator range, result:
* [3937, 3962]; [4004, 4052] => 1.54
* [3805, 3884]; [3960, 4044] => 1.54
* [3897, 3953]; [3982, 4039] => 1.62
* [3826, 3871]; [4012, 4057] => 1.60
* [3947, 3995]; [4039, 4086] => 1.40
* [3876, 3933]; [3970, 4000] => 1.35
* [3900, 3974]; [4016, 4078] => 1.66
